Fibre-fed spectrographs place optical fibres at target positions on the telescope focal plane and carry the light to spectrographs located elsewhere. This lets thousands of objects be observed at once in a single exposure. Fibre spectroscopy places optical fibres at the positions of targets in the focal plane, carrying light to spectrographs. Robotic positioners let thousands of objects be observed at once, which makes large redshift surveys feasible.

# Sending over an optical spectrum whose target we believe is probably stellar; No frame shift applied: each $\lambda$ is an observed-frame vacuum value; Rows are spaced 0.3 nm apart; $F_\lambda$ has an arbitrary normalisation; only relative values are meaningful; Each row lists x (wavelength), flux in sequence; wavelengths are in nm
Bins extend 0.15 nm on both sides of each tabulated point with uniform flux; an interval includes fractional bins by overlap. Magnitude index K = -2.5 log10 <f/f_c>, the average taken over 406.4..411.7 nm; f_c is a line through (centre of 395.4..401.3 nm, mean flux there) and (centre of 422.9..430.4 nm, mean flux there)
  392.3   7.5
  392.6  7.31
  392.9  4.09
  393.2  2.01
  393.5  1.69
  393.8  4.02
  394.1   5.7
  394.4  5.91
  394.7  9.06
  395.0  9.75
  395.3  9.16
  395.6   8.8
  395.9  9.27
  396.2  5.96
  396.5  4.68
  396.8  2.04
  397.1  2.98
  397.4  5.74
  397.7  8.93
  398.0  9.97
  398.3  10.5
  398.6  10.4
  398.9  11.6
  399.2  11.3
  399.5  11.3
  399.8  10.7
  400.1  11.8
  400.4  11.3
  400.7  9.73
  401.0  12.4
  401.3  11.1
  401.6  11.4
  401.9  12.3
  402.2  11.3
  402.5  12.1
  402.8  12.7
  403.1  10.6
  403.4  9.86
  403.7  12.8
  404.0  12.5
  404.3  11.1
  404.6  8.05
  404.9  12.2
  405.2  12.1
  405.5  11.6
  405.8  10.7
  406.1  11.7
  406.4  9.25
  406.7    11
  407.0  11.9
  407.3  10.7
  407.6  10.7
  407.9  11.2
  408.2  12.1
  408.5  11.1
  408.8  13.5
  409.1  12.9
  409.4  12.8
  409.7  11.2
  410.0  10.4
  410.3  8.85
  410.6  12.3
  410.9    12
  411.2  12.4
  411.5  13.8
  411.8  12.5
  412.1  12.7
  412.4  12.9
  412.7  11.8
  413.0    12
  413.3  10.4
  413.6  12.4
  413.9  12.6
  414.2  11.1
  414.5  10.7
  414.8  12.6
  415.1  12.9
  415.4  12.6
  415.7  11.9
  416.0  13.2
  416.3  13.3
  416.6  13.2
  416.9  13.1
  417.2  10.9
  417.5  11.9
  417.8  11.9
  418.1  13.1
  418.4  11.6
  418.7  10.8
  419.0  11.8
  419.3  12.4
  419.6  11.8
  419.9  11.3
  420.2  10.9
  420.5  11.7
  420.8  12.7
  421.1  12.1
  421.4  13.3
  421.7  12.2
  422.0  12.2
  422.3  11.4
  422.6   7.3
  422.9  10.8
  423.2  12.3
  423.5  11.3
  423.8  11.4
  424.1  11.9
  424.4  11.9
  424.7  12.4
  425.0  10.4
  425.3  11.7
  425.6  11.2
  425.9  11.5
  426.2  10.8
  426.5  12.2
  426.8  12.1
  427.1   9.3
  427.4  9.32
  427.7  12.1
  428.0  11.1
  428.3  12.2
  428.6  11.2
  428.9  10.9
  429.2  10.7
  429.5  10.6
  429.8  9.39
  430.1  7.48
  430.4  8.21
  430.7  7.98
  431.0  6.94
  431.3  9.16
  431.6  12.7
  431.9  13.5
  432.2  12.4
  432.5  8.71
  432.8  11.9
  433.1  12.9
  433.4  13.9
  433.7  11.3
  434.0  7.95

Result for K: -0.19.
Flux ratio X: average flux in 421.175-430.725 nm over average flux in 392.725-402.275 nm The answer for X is 1.3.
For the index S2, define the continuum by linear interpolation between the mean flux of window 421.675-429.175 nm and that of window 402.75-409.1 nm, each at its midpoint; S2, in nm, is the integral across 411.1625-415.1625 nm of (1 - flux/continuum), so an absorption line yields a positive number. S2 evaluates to -0.32 nm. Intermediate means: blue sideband 11.3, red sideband 11.2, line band 12.2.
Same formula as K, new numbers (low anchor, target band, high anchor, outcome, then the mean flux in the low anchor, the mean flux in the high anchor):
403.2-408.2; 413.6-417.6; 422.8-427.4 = -0.10 mag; 11.1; 11.4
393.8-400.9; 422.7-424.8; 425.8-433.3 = -0.13 mag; 8.48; 10.6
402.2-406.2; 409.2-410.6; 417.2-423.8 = 0.04 mag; 11.4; 11.6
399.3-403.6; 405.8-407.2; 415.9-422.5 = 0.06 mag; 11.3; 12.1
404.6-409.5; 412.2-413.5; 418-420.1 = -0.02 mag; 11.5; 11.8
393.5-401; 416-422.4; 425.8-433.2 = -0.22 mag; 8.31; 10.6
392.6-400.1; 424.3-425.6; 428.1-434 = -0.15 mag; 7.4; 10.6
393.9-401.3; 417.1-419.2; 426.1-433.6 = -0.18 mag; 8.72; 10.7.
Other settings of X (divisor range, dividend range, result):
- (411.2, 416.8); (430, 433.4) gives 0.84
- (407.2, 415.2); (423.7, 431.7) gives 0.89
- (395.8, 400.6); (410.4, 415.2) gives 1.40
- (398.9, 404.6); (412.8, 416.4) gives 1.07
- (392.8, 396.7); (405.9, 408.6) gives 1.80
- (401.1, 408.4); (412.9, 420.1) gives 1.07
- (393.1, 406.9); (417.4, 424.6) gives 1.24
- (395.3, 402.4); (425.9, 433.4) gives 1.14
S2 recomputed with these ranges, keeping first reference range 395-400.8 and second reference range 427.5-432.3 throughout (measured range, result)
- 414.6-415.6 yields -0.30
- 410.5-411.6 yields -0.37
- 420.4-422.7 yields -0.40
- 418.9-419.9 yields -0.21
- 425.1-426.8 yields -0.22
